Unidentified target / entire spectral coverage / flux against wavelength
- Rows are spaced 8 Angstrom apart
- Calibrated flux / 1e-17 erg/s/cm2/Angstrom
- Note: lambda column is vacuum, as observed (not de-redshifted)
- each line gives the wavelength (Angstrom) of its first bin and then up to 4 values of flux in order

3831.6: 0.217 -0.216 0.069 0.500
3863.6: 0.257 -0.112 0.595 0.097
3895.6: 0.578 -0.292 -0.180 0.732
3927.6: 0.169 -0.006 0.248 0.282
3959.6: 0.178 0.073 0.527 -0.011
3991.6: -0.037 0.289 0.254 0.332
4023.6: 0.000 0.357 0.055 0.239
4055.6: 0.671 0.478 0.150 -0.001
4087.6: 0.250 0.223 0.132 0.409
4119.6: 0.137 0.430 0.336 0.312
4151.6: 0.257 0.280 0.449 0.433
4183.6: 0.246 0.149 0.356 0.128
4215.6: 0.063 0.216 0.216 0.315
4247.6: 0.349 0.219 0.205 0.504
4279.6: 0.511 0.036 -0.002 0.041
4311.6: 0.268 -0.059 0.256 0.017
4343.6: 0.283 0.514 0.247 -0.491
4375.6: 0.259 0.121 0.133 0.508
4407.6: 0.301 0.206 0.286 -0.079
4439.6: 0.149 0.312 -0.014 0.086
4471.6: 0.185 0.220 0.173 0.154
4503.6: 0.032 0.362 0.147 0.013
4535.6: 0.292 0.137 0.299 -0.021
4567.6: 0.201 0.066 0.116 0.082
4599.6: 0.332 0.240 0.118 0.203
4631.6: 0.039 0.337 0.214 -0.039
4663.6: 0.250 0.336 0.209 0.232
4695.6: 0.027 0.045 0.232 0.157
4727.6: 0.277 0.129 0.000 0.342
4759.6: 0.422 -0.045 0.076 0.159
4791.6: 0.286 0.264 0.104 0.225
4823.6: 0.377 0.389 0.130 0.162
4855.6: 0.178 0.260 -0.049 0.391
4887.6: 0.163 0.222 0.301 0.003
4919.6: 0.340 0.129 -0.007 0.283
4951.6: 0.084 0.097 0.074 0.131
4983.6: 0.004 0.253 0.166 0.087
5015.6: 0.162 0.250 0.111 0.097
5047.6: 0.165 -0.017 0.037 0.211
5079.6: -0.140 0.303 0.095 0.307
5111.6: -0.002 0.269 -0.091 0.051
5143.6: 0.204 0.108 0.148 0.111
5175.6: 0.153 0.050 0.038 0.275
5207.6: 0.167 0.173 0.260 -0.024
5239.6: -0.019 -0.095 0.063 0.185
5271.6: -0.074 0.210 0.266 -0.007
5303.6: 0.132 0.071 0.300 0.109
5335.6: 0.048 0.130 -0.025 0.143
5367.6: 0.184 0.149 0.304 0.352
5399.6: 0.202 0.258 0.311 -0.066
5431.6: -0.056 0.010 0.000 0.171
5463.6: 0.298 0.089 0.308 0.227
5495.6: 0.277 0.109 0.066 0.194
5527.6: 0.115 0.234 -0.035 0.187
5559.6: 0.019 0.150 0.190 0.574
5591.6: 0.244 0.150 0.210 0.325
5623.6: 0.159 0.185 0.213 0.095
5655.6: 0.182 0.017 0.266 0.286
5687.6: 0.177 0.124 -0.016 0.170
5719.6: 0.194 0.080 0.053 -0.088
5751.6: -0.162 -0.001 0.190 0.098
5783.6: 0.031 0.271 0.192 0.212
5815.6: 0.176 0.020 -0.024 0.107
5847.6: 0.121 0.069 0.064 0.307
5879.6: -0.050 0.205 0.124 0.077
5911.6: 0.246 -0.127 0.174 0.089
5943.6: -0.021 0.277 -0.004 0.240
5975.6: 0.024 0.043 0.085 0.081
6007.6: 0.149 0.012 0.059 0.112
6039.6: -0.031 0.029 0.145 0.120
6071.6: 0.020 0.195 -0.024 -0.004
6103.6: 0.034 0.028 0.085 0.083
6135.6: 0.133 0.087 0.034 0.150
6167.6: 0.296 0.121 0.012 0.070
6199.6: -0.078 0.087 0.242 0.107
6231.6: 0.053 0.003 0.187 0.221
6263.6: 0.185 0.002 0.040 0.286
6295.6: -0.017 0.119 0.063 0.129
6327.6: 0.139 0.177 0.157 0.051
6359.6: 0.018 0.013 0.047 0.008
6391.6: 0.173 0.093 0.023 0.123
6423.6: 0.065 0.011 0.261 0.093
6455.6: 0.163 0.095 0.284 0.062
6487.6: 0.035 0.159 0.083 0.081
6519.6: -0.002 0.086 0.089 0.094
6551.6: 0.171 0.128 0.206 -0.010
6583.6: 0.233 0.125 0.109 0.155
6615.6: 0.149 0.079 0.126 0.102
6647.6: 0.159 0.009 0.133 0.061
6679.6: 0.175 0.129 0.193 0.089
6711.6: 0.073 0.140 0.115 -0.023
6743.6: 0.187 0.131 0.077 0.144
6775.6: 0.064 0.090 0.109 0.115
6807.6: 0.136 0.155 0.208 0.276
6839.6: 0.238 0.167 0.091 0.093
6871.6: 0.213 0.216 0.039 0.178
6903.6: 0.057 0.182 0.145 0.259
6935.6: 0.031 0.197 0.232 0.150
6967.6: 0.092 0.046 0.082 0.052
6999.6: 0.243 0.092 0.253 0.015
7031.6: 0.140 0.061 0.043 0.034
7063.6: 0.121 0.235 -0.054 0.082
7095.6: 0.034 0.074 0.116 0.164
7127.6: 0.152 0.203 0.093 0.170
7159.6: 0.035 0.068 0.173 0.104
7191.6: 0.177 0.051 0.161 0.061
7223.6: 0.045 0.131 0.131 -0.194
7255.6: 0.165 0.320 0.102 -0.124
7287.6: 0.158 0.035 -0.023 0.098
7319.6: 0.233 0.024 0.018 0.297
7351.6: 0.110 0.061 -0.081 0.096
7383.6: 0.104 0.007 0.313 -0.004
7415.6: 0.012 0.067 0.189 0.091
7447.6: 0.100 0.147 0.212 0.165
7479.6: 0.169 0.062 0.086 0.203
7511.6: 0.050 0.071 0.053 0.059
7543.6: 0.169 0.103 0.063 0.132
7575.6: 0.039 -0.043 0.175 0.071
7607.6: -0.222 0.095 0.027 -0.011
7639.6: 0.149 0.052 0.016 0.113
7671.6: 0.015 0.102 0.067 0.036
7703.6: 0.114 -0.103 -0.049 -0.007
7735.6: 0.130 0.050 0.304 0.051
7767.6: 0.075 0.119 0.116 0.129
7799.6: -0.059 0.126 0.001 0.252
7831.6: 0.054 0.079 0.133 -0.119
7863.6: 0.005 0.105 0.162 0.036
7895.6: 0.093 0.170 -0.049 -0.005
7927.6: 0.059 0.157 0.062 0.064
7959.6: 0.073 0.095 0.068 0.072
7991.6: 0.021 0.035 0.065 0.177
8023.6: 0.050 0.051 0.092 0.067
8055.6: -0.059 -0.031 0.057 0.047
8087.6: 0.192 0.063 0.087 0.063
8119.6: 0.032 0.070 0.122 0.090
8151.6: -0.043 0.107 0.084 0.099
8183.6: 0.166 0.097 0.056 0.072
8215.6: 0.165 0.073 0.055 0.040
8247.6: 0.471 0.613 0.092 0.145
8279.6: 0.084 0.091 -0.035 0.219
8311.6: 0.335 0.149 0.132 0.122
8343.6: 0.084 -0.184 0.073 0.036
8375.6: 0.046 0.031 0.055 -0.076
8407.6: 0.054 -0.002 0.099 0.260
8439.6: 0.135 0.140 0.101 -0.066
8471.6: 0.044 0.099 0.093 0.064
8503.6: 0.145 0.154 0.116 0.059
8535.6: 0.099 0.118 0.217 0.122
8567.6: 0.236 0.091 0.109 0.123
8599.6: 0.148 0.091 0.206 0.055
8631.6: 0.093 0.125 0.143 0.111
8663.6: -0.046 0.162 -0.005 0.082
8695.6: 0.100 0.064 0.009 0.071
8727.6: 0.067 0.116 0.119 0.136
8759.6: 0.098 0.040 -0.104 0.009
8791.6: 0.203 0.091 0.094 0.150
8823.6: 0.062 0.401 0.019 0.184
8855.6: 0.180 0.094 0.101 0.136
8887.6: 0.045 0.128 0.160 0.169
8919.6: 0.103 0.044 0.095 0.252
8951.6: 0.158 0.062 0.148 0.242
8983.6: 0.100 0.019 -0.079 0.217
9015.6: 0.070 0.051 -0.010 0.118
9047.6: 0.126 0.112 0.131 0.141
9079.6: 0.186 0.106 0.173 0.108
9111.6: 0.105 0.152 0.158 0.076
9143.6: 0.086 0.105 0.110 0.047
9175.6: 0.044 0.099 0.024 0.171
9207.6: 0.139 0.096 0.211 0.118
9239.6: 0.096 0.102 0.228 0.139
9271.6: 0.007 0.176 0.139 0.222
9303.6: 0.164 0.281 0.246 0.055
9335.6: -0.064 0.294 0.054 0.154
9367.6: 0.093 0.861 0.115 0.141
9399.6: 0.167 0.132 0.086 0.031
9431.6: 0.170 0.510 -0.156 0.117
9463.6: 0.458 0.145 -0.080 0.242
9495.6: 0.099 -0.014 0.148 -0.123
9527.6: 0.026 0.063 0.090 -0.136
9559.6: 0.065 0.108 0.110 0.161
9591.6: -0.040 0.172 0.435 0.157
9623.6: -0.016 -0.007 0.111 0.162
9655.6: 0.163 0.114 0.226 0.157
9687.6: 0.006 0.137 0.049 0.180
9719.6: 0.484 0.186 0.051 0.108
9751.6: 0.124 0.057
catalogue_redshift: 1.21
